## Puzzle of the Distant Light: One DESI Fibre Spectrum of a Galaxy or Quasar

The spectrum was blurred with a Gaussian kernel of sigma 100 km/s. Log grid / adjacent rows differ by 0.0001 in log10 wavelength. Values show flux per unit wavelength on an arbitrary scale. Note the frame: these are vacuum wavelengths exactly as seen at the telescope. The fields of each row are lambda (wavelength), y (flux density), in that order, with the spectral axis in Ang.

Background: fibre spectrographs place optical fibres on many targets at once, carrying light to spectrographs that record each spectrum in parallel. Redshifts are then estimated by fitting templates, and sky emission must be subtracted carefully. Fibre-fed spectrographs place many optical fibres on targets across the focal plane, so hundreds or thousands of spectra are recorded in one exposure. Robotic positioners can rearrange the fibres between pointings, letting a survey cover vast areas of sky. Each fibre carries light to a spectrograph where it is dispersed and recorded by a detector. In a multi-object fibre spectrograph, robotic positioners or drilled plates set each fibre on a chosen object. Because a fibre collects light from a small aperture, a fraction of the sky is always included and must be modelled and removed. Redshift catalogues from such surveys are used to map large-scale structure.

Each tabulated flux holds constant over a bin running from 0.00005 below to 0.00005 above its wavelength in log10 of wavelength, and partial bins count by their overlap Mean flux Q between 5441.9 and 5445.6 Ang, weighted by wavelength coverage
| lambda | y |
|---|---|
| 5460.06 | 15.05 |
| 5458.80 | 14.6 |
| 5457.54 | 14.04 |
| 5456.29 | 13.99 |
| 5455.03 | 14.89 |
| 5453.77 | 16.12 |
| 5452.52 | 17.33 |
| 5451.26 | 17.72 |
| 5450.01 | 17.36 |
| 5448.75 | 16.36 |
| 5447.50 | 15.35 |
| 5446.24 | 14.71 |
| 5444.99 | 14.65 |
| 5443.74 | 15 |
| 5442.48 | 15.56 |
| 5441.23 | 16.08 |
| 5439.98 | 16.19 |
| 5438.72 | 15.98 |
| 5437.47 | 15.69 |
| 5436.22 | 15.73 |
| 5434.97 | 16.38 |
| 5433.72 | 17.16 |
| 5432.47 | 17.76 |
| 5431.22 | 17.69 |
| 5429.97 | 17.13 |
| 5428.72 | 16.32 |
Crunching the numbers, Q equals 15.1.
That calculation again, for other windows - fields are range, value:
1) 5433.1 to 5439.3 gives 16.2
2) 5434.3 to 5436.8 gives 16.1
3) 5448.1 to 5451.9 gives 17.1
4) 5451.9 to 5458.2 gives 15.3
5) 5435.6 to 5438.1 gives 15.7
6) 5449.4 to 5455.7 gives 16.7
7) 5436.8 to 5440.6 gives 15.9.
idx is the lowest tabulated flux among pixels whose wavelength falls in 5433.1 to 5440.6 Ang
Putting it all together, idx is 15.69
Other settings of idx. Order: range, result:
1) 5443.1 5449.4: 14.65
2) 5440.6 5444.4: 15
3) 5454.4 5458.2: 13.99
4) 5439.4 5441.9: 16.08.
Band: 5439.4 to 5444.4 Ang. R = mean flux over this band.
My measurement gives 15.7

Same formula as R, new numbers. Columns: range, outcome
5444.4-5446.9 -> 14.7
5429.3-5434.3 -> 17.4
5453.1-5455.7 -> 15.5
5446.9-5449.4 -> 15.9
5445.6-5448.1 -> 15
